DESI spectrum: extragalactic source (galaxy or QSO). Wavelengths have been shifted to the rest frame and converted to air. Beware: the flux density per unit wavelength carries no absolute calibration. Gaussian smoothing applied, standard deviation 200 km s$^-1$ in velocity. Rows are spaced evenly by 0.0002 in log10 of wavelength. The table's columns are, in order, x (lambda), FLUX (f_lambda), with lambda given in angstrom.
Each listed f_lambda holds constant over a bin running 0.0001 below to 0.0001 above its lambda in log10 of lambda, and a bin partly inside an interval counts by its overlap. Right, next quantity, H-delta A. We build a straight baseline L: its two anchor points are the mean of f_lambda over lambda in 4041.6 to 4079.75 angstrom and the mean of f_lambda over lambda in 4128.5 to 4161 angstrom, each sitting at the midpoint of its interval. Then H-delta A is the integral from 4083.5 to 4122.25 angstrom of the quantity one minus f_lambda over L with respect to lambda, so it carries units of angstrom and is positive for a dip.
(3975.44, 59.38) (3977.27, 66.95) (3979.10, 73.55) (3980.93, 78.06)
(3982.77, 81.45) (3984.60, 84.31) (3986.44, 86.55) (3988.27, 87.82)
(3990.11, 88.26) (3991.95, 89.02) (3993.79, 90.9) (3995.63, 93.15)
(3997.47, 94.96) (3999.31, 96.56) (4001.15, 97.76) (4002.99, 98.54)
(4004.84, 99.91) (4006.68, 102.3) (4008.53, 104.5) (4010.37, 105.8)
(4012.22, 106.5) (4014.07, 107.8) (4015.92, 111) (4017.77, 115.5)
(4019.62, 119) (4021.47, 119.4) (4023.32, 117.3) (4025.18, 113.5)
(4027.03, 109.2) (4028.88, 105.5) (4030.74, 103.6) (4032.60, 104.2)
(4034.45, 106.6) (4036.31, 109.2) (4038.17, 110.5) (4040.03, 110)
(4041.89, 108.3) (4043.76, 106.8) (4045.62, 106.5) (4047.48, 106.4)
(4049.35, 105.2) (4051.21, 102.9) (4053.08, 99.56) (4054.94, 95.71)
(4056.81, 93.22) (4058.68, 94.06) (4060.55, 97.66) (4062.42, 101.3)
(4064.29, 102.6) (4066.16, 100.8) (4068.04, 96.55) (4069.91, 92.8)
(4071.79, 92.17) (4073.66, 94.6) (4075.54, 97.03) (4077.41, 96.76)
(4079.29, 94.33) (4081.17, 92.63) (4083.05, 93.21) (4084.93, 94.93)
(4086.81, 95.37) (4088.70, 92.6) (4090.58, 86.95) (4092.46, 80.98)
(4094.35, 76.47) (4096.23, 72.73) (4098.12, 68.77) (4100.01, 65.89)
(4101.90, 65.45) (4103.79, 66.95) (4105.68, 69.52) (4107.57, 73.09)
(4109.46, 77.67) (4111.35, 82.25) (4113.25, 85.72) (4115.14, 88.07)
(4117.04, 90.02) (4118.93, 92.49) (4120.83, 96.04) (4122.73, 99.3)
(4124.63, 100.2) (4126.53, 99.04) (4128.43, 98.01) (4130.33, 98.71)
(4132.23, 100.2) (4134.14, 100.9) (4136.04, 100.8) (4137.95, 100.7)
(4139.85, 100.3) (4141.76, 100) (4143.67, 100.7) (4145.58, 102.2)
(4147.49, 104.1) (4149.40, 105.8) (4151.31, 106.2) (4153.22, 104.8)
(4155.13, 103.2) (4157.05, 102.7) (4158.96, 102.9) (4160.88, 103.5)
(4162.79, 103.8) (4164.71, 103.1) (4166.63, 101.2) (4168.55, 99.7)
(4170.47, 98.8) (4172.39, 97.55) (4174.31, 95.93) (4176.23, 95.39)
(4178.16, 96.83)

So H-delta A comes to 7.4 angstrom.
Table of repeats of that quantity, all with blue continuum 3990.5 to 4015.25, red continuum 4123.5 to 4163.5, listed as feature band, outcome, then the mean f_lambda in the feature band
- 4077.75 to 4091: 1.0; 93.2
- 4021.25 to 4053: -2.7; 108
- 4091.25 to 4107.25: 4.7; 71.2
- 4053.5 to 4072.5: 0.6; 96.8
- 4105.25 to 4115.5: 2.2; 79.4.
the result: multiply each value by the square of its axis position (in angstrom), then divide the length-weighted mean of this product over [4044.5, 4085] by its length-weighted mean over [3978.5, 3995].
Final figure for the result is 1.2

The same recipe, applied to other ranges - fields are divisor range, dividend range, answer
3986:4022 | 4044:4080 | 1.01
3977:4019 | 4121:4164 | 1.15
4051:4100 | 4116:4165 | 1.13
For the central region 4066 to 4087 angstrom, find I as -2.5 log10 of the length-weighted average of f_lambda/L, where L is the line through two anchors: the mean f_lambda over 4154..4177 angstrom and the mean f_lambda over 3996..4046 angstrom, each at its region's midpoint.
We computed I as 0.11 mag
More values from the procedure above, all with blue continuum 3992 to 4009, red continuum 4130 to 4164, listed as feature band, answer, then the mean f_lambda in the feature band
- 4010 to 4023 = -0.16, 113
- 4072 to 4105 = 0.19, 84.5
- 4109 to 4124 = 0.13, 89.5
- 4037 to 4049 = -0.10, 108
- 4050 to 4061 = 0.02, 97.4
